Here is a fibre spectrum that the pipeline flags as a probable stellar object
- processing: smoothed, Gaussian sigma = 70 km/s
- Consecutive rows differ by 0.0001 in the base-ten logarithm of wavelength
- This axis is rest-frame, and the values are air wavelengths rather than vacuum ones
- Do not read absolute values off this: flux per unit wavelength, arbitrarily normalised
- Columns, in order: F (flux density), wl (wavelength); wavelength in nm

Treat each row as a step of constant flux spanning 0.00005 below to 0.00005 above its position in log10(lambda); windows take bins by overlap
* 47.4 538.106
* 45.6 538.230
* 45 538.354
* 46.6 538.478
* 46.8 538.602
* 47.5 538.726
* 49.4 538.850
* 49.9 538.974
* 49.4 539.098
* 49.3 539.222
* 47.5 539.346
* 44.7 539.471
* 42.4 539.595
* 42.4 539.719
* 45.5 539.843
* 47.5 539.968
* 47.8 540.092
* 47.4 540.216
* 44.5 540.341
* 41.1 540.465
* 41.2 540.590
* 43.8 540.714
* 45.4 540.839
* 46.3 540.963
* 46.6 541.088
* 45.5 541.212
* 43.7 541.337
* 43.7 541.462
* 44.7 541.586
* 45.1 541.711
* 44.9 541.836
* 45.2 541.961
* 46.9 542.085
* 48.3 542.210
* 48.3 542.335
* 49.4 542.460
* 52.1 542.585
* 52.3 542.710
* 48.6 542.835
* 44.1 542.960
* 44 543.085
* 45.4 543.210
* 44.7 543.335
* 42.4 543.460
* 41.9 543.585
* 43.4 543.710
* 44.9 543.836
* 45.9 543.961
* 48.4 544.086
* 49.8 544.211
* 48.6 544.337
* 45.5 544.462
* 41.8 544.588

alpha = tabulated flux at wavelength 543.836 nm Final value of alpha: 44.9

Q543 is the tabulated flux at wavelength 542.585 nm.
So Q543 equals 52.1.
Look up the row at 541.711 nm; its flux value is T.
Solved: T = 45.1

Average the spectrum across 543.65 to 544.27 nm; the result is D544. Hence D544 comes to 46.5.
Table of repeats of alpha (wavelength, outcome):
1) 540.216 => 47.4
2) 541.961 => 45.2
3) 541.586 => 44.7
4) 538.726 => 47.5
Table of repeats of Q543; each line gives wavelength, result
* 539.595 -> 42.4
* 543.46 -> 42.4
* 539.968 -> 47.5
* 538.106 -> 47.4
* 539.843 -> 45.5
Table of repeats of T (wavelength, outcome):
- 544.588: 41.8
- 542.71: 52.3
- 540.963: 46.3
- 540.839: 45.4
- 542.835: 48.6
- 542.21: 48.3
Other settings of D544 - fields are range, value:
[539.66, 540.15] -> 45.8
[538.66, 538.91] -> 48.4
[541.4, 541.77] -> 44.5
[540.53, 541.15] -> 44.7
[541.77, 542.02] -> 45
